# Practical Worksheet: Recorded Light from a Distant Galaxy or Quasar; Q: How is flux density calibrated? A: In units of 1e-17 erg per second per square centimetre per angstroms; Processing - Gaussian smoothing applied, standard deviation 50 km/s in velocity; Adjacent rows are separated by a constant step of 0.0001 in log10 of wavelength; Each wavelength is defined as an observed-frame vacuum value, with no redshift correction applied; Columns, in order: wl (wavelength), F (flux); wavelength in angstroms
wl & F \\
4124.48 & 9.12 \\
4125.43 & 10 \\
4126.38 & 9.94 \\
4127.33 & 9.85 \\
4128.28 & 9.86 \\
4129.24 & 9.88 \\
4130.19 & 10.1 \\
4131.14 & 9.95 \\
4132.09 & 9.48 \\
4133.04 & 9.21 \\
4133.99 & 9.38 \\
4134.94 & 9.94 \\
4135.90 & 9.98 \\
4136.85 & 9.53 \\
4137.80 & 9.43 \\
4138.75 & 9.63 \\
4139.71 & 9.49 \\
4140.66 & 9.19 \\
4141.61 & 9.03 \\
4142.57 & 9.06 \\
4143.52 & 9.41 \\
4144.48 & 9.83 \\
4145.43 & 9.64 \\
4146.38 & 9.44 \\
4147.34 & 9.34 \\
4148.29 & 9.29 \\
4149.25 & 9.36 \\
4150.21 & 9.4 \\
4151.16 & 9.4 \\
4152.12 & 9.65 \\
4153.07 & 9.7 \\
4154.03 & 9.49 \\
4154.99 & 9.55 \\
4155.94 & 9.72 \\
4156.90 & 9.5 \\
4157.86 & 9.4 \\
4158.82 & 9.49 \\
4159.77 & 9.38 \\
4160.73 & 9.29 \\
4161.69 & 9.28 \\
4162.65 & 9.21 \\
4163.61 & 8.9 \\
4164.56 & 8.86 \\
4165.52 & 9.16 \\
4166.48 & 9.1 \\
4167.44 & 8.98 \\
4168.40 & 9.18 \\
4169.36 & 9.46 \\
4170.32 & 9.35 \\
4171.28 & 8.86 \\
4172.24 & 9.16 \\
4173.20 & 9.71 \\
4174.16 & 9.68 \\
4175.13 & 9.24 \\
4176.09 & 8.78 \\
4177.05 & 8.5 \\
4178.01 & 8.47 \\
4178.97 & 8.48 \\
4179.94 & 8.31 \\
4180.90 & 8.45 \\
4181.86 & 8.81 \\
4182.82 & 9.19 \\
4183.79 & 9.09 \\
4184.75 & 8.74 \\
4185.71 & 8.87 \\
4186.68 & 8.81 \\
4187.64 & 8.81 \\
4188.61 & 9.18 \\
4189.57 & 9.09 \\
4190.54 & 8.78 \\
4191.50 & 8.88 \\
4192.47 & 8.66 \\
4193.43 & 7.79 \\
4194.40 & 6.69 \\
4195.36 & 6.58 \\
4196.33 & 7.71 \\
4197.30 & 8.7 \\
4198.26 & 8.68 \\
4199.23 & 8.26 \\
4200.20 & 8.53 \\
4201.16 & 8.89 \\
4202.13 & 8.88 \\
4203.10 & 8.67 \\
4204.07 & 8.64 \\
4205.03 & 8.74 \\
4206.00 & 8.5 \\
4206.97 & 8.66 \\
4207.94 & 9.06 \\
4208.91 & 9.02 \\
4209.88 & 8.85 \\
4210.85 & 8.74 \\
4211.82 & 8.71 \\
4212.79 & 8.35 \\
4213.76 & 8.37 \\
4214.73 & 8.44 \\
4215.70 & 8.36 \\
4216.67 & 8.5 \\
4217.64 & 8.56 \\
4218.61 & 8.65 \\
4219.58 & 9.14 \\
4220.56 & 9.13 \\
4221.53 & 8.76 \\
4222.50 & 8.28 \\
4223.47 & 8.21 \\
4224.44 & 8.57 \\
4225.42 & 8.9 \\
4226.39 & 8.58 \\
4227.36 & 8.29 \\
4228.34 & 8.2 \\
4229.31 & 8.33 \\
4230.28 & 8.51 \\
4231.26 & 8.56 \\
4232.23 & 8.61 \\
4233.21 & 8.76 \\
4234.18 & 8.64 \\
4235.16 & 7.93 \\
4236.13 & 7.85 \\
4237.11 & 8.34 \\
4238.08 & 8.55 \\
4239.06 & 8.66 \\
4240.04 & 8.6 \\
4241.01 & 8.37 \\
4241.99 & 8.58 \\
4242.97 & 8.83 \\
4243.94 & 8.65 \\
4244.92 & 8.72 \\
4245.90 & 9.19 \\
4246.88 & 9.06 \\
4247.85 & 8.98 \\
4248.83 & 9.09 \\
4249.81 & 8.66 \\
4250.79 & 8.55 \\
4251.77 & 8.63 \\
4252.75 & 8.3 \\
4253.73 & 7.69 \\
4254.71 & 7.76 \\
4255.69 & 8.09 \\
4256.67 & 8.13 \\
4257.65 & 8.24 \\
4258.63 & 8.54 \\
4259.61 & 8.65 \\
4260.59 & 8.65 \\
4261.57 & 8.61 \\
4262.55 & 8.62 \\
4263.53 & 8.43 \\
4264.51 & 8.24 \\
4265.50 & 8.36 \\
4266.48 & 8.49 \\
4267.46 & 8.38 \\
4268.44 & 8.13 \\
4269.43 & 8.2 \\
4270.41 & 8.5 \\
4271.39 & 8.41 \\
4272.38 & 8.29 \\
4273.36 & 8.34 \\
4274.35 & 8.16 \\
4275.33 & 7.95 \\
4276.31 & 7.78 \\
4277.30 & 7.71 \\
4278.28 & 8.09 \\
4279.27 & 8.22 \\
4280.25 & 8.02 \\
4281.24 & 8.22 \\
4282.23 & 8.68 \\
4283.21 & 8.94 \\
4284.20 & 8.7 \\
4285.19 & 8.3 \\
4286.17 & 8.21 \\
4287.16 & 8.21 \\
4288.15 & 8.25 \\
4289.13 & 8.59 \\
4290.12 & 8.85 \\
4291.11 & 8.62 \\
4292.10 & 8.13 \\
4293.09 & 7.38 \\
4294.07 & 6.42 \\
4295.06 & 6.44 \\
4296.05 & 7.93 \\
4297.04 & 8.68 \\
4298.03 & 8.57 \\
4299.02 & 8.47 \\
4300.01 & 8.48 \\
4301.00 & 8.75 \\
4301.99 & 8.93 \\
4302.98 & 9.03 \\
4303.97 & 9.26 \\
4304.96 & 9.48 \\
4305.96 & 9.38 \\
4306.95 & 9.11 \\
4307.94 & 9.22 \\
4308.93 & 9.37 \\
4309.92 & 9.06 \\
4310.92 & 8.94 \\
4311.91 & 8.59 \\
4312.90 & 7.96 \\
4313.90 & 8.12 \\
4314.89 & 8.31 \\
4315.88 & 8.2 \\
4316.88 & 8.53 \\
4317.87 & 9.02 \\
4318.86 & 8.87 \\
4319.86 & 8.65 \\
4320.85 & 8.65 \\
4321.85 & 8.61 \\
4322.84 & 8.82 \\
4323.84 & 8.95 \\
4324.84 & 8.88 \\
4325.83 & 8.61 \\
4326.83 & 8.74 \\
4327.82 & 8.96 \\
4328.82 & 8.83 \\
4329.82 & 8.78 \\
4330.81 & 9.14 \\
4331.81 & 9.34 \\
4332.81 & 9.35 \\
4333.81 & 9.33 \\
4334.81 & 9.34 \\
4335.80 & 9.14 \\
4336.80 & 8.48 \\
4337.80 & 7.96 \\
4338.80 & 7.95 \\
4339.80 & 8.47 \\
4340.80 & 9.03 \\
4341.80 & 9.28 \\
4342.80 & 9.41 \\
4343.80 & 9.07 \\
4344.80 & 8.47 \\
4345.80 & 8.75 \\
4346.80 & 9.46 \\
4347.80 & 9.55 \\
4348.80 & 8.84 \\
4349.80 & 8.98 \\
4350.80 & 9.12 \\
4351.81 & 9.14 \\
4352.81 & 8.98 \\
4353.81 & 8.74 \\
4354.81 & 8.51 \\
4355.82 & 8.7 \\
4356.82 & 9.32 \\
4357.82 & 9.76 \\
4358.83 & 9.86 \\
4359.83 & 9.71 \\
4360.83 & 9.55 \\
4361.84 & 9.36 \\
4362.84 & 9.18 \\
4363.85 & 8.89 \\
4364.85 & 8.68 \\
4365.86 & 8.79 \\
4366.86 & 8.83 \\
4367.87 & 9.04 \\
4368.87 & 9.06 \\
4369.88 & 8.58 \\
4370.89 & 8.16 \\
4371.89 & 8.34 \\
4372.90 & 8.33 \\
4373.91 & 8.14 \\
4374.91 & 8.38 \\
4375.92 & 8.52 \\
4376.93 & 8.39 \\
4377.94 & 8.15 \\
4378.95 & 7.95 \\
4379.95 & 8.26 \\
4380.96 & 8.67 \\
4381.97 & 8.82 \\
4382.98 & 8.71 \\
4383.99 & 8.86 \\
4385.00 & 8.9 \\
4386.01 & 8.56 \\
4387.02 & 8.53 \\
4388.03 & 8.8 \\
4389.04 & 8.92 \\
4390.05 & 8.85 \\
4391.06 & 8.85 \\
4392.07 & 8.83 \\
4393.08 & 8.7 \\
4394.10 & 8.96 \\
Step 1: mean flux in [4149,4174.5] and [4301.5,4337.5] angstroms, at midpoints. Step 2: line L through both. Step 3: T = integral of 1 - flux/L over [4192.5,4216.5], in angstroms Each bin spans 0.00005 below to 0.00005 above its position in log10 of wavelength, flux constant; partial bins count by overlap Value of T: 2.1 angstroms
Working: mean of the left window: 9.34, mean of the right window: 8.88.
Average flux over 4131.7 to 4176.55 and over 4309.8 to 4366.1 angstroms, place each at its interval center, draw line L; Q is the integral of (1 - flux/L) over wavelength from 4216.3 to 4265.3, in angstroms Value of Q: 3.36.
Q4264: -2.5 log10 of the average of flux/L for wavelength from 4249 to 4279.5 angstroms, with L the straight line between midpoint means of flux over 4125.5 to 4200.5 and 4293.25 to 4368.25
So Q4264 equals 0.08 mag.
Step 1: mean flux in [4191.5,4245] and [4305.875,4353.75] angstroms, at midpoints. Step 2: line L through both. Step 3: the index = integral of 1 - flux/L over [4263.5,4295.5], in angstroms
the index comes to 1.9 angstroms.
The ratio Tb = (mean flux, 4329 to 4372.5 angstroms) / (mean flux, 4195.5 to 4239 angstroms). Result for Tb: 1.1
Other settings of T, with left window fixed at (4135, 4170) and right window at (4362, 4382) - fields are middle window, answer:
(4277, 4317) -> 1.79 angstroms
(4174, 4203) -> 2.13 angstroms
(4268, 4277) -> 0.76 angstroms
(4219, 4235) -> 0.93 angstroms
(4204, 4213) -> 0.43 angstroms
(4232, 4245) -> 0.81 angstroms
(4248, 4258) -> 0.75 angstroms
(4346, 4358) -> -0.59 angstroms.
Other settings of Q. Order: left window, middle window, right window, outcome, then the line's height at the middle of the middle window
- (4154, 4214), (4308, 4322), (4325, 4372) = 0.5 angstroms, 8.95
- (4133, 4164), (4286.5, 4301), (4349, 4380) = 1.5 angstroms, 9.03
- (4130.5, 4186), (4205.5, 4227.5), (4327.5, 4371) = 1.3 angstroms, 9.19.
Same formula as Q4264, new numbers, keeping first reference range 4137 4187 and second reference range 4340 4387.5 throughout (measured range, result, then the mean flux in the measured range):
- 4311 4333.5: 0.02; 8.73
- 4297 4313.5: 0.01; 8.9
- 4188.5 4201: 0.11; 8.26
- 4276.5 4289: 0.09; 8.29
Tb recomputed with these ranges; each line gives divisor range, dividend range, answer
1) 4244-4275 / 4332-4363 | 1.07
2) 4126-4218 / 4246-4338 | 0.94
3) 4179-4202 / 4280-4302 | 0.97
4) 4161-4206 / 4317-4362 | 1.03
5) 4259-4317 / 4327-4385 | 1.05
